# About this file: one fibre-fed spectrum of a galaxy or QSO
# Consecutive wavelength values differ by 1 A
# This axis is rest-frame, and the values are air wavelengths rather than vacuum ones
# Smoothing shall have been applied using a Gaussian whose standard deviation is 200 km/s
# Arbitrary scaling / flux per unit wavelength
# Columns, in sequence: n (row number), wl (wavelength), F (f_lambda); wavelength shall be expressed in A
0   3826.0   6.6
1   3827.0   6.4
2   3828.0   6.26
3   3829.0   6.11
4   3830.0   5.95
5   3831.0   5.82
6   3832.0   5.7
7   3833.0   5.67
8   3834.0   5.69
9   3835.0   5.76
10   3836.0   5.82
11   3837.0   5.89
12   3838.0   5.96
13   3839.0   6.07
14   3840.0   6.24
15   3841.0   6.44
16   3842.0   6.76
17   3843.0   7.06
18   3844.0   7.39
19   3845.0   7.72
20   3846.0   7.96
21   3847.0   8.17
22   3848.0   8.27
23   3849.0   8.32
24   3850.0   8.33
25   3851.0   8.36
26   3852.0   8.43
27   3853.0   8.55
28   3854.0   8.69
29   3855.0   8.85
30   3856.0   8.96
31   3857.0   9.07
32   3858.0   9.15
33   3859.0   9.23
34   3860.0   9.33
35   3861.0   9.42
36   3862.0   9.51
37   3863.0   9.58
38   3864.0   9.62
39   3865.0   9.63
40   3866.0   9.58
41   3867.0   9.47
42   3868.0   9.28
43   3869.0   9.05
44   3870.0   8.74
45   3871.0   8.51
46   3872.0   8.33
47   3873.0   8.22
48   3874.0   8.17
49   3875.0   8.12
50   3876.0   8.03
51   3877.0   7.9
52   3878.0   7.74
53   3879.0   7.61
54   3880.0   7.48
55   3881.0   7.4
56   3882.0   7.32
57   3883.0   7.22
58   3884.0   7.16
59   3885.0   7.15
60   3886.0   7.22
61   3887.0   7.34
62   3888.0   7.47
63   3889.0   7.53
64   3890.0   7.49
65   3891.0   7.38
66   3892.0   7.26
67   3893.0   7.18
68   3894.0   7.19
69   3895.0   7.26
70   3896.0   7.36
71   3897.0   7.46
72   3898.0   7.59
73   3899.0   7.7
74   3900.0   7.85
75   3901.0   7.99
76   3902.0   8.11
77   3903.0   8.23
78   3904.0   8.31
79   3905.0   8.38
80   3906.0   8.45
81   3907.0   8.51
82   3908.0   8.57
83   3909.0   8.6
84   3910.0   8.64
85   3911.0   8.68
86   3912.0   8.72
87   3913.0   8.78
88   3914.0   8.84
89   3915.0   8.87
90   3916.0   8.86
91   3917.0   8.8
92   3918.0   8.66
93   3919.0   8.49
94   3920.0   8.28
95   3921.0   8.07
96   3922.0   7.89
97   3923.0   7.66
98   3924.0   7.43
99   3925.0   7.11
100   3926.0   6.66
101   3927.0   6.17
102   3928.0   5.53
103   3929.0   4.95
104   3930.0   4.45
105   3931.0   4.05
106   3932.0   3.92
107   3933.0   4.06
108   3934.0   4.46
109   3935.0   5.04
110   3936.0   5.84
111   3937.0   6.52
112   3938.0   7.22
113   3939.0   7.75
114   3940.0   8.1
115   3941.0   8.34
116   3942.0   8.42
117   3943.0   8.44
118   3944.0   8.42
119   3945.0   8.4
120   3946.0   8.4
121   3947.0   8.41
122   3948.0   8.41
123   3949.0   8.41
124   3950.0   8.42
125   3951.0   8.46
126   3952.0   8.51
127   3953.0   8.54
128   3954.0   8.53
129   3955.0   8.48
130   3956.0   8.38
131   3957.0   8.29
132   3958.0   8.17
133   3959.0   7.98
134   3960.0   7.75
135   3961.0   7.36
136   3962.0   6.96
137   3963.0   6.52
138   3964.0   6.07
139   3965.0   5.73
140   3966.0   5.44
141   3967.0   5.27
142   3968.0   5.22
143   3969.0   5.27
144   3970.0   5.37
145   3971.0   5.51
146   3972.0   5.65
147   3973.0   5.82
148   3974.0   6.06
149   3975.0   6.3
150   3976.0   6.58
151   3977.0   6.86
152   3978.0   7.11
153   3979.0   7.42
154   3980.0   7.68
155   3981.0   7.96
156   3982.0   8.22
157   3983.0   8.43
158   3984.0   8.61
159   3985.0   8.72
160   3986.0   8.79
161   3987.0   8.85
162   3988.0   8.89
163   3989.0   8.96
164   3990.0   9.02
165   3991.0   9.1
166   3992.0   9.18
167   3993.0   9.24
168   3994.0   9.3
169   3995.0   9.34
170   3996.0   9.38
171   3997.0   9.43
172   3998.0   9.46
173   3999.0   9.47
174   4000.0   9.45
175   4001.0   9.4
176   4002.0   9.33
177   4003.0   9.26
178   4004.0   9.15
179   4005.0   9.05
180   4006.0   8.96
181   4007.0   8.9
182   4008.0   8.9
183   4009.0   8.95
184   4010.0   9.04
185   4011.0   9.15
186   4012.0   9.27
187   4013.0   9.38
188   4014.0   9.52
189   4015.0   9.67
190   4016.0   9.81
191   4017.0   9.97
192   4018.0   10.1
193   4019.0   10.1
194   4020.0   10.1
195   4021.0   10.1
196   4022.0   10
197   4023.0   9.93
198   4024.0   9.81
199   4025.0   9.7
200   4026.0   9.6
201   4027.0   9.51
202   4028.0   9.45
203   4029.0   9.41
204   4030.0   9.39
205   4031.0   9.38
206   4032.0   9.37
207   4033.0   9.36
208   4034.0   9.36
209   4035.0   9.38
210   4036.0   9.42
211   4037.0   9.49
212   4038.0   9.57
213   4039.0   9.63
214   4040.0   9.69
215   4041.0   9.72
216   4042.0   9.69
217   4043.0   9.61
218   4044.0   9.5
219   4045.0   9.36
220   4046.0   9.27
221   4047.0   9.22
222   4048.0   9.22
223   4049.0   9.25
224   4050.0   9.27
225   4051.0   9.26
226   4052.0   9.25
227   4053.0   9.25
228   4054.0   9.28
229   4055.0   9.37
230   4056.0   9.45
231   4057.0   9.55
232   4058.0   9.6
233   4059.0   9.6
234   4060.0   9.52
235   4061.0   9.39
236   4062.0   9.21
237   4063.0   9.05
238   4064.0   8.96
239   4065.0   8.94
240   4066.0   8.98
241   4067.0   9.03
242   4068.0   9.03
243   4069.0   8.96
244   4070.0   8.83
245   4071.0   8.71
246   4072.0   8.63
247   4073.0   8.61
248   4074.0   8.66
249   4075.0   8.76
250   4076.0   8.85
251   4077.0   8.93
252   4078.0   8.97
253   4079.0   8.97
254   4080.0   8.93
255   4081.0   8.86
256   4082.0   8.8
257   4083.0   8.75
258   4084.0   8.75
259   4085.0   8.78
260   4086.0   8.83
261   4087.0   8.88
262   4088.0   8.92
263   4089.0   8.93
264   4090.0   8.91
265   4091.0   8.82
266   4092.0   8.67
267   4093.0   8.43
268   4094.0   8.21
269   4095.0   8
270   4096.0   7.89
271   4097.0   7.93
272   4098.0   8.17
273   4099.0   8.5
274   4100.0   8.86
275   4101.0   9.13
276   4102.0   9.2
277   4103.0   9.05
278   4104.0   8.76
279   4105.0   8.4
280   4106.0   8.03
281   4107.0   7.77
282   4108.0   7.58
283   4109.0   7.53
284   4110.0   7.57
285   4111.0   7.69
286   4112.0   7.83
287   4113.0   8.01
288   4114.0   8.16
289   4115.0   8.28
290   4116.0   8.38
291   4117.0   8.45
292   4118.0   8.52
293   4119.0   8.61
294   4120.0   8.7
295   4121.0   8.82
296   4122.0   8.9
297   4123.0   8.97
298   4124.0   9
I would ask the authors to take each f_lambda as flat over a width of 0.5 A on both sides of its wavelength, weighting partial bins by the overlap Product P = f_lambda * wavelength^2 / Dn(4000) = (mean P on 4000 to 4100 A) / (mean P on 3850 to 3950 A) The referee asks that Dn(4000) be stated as 1.3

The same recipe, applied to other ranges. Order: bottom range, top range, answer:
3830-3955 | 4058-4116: 1.24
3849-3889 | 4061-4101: 1.16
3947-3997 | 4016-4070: 1.28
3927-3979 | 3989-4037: 1.42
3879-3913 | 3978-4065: 1.27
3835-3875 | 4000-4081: 1.24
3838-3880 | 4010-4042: 1.25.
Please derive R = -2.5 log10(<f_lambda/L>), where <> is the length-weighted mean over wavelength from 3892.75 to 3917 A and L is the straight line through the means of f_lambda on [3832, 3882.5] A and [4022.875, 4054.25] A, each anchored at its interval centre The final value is 0.02 mag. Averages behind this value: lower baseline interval 7.99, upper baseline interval 9.45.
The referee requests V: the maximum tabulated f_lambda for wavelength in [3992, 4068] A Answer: 10.1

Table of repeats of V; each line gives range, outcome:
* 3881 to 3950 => 8.87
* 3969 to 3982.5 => 8.22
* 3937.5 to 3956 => 8.54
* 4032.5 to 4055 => 9.72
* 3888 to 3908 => 8.57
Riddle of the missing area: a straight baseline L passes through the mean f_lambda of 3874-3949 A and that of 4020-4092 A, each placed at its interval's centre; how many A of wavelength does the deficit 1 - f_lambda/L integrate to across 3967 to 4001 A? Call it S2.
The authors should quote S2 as 2.1 A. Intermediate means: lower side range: 7.51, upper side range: 9.23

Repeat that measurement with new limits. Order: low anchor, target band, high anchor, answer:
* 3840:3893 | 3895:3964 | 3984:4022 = 8.51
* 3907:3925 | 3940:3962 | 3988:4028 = 1.32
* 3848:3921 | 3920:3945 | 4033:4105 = 5.58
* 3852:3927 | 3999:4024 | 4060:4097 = -2.60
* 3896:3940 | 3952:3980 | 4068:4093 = 3.49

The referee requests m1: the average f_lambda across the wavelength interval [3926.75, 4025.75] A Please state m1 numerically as 7.96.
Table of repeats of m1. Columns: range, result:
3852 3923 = 8.28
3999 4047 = 9.49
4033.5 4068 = 9.36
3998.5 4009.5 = 9.17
